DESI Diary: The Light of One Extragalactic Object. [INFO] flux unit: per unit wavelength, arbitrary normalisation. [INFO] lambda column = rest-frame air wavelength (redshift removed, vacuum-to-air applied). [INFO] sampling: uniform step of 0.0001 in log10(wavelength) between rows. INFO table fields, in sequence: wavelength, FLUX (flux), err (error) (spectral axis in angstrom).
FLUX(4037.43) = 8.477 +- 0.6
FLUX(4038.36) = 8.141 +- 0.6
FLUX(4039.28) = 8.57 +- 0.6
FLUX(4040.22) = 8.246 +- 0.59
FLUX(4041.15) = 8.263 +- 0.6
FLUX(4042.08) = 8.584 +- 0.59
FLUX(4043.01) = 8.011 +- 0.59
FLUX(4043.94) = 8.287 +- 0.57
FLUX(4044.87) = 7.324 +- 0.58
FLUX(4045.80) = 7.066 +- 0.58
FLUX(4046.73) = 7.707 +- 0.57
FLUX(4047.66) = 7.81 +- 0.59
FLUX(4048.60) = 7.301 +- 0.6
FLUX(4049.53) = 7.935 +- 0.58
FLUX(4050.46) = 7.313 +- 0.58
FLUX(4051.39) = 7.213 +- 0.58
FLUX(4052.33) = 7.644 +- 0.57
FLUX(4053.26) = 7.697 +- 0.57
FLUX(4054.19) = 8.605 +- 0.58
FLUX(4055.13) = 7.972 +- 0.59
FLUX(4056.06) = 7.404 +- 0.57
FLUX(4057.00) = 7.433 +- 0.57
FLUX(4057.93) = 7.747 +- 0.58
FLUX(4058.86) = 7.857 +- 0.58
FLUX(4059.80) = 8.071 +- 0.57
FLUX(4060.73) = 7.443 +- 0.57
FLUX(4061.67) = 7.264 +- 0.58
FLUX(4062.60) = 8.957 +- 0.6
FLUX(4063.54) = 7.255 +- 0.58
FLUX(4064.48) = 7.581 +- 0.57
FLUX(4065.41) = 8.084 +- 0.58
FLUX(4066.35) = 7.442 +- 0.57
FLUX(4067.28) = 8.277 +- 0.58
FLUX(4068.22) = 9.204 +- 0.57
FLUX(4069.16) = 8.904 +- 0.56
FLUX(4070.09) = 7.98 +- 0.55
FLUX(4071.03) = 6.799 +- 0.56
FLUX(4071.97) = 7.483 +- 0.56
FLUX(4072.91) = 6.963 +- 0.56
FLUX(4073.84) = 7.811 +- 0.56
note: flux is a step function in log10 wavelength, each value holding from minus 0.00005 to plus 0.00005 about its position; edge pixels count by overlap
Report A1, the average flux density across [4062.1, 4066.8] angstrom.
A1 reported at 7.86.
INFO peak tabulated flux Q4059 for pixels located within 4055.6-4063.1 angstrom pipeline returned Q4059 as 8.957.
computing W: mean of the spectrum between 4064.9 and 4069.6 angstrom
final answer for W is 8.37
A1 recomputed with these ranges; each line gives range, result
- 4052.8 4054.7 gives 8.14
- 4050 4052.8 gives 7.39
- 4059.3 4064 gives 7.79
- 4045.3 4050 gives 7.57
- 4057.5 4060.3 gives 7.9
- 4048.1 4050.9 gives 7.51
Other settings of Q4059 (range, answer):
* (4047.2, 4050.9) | 7.935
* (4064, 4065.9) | 8.084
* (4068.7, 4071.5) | 8.904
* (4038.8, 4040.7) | 8.57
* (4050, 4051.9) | 7.313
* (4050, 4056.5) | 8.605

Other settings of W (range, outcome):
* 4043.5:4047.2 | 7.6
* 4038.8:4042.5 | 8.41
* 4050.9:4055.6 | 7.82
